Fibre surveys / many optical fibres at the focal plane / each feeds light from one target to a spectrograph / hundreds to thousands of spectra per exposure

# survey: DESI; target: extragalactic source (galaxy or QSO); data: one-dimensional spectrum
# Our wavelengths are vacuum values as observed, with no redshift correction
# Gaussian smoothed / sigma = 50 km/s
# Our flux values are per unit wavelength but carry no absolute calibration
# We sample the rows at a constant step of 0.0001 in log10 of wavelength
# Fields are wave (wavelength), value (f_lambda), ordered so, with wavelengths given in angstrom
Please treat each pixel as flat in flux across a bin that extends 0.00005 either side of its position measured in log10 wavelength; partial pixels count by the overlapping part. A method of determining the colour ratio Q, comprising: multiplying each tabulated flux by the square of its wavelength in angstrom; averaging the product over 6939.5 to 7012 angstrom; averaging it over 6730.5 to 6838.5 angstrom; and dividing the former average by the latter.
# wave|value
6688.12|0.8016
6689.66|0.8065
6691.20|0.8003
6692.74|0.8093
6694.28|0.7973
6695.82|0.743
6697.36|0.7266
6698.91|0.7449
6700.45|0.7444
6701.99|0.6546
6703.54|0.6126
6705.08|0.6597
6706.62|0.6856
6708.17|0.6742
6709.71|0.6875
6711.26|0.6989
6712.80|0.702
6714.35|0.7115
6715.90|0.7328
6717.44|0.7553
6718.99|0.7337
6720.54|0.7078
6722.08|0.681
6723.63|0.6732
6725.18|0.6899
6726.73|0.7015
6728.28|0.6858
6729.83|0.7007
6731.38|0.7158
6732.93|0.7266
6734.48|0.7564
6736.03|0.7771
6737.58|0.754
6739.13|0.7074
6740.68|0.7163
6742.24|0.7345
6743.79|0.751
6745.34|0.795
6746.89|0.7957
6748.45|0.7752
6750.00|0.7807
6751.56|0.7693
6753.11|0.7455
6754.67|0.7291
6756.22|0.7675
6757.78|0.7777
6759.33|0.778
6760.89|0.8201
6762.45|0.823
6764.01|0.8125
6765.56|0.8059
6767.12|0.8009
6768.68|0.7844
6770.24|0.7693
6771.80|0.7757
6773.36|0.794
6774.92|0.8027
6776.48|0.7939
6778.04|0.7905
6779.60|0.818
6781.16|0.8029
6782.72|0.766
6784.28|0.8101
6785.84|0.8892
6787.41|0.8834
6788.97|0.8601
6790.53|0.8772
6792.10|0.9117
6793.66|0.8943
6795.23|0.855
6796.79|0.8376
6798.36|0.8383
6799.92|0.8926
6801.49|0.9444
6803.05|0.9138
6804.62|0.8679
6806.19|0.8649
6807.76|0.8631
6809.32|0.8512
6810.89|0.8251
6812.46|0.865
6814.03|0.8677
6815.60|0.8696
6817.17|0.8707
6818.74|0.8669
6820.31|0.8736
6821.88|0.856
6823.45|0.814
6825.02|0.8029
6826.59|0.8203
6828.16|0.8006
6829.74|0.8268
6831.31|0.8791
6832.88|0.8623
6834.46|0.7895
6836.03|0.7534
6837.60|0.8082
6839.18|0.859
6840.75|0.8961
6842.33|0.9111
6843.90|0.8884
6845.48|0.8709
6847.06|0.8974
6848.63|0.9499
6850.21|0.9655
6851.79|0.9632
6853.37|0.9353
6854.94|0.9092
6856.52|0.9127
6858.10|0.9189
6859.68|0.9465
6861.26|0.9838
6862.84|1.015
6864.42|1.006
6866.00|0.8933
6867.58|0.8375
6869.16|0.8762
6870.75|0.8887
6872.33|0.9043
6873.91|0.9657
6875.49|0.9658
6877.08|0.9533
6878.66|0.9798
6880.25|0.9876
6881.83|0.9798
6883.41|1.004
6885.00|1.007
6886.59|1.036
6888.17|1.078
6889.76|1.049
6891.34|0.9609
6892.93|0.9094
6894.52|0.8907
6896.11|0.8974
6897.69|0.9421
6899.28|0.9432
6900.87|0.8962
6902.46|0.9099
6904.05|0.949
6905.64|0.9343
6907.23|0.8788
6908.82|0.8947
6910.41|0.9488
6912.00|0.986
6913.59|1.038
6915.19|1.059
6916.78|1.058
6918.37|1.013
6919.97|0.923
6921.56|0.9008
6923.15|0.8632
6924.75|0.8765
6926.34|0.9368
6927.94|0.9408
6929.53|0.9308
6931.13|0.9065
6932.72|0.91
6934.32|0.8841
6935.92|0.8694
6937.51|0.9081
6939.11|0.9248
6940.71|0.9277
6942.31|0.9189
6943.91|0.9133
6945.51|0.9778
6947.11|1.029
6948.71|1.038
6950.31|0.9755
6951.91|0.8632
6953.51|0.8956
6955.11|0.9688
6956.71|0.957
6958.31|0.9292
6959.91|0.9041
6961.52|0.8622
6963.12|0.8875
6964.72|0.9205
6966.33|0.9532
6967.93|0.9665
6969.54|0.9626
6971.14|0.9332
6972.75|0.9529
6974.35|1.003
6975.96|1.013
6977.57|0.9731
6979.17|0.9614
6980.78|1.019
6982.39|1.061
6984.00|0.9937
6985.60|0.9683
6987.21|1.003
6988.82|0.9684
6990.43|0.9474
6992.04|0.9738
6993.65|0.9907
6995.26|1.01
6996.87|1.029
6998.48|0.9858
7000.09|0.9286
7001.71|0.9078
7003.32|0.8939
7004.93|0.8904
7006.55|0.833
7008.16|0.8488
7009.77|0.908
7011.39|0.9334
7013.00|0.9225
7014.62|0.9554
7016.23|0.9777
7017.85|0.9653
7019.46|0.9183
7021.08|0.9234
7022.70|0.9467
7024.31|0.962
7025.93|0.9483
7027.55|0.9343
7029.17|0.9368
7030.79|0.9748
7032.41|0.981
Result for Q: 1.2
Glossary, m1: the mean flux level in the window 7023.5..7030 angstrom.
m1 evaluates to 0.945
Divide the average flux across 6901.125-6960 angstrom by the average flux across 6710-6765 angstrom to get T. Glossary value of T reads 1.3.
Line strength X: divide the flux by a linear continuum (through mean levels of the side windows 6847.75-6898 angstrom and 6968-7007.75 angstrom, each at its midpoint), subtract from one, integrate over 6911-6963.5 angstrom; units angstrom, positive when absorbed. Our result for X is 1.2 angstrom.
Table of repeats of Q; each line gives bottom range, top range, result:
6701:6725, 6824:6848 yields 1.27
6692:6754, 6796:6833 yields 1.21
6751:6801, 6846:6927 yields 1.20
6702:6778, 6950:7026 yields 1.37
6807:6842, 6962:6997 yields 1.21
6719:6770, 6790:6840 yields 1.16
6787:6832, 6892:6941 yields 1.11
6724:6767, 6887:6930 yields 1.32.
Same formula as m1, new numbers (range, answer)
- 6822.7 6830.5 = 0.813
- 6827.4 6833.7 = 0.841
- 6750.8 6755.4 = 0.748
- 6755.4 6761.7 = 0.786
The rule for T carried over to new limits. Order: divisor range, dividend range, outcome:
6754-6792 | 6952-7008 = 1.18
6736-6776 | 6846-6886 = 1.22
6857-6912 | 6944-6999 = 1.02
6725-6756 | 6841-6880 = 1.25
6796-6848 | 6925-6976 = 1.09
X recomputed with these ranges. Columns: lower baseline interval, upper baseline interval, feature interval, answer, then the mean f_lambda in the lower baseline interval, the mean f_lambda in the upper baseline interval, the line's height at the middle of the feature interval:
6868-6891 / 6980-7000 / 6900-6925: 0.8 angstrom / 0.974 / 0.994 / 0.98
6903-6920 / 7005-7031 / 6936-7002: -0.7 angstrom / 0.972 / 0.928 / 0.948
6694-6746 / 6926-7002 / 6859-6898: -4.0 angstrom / 0.715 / 0.952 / 0.869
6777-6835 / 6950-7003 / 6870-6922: -3.1 angstrom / 0.852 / 0.959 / 0.908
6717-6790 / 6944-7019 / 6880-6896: -2.0 angstrom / 0.768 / 0.953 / 0.877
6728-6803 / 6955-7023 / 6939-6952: -0.5 angstrom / 0.798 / 0.95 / 0.92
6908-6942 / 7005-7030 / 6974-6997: -1.6 angstrom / 0.938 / 0.926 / 0.93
